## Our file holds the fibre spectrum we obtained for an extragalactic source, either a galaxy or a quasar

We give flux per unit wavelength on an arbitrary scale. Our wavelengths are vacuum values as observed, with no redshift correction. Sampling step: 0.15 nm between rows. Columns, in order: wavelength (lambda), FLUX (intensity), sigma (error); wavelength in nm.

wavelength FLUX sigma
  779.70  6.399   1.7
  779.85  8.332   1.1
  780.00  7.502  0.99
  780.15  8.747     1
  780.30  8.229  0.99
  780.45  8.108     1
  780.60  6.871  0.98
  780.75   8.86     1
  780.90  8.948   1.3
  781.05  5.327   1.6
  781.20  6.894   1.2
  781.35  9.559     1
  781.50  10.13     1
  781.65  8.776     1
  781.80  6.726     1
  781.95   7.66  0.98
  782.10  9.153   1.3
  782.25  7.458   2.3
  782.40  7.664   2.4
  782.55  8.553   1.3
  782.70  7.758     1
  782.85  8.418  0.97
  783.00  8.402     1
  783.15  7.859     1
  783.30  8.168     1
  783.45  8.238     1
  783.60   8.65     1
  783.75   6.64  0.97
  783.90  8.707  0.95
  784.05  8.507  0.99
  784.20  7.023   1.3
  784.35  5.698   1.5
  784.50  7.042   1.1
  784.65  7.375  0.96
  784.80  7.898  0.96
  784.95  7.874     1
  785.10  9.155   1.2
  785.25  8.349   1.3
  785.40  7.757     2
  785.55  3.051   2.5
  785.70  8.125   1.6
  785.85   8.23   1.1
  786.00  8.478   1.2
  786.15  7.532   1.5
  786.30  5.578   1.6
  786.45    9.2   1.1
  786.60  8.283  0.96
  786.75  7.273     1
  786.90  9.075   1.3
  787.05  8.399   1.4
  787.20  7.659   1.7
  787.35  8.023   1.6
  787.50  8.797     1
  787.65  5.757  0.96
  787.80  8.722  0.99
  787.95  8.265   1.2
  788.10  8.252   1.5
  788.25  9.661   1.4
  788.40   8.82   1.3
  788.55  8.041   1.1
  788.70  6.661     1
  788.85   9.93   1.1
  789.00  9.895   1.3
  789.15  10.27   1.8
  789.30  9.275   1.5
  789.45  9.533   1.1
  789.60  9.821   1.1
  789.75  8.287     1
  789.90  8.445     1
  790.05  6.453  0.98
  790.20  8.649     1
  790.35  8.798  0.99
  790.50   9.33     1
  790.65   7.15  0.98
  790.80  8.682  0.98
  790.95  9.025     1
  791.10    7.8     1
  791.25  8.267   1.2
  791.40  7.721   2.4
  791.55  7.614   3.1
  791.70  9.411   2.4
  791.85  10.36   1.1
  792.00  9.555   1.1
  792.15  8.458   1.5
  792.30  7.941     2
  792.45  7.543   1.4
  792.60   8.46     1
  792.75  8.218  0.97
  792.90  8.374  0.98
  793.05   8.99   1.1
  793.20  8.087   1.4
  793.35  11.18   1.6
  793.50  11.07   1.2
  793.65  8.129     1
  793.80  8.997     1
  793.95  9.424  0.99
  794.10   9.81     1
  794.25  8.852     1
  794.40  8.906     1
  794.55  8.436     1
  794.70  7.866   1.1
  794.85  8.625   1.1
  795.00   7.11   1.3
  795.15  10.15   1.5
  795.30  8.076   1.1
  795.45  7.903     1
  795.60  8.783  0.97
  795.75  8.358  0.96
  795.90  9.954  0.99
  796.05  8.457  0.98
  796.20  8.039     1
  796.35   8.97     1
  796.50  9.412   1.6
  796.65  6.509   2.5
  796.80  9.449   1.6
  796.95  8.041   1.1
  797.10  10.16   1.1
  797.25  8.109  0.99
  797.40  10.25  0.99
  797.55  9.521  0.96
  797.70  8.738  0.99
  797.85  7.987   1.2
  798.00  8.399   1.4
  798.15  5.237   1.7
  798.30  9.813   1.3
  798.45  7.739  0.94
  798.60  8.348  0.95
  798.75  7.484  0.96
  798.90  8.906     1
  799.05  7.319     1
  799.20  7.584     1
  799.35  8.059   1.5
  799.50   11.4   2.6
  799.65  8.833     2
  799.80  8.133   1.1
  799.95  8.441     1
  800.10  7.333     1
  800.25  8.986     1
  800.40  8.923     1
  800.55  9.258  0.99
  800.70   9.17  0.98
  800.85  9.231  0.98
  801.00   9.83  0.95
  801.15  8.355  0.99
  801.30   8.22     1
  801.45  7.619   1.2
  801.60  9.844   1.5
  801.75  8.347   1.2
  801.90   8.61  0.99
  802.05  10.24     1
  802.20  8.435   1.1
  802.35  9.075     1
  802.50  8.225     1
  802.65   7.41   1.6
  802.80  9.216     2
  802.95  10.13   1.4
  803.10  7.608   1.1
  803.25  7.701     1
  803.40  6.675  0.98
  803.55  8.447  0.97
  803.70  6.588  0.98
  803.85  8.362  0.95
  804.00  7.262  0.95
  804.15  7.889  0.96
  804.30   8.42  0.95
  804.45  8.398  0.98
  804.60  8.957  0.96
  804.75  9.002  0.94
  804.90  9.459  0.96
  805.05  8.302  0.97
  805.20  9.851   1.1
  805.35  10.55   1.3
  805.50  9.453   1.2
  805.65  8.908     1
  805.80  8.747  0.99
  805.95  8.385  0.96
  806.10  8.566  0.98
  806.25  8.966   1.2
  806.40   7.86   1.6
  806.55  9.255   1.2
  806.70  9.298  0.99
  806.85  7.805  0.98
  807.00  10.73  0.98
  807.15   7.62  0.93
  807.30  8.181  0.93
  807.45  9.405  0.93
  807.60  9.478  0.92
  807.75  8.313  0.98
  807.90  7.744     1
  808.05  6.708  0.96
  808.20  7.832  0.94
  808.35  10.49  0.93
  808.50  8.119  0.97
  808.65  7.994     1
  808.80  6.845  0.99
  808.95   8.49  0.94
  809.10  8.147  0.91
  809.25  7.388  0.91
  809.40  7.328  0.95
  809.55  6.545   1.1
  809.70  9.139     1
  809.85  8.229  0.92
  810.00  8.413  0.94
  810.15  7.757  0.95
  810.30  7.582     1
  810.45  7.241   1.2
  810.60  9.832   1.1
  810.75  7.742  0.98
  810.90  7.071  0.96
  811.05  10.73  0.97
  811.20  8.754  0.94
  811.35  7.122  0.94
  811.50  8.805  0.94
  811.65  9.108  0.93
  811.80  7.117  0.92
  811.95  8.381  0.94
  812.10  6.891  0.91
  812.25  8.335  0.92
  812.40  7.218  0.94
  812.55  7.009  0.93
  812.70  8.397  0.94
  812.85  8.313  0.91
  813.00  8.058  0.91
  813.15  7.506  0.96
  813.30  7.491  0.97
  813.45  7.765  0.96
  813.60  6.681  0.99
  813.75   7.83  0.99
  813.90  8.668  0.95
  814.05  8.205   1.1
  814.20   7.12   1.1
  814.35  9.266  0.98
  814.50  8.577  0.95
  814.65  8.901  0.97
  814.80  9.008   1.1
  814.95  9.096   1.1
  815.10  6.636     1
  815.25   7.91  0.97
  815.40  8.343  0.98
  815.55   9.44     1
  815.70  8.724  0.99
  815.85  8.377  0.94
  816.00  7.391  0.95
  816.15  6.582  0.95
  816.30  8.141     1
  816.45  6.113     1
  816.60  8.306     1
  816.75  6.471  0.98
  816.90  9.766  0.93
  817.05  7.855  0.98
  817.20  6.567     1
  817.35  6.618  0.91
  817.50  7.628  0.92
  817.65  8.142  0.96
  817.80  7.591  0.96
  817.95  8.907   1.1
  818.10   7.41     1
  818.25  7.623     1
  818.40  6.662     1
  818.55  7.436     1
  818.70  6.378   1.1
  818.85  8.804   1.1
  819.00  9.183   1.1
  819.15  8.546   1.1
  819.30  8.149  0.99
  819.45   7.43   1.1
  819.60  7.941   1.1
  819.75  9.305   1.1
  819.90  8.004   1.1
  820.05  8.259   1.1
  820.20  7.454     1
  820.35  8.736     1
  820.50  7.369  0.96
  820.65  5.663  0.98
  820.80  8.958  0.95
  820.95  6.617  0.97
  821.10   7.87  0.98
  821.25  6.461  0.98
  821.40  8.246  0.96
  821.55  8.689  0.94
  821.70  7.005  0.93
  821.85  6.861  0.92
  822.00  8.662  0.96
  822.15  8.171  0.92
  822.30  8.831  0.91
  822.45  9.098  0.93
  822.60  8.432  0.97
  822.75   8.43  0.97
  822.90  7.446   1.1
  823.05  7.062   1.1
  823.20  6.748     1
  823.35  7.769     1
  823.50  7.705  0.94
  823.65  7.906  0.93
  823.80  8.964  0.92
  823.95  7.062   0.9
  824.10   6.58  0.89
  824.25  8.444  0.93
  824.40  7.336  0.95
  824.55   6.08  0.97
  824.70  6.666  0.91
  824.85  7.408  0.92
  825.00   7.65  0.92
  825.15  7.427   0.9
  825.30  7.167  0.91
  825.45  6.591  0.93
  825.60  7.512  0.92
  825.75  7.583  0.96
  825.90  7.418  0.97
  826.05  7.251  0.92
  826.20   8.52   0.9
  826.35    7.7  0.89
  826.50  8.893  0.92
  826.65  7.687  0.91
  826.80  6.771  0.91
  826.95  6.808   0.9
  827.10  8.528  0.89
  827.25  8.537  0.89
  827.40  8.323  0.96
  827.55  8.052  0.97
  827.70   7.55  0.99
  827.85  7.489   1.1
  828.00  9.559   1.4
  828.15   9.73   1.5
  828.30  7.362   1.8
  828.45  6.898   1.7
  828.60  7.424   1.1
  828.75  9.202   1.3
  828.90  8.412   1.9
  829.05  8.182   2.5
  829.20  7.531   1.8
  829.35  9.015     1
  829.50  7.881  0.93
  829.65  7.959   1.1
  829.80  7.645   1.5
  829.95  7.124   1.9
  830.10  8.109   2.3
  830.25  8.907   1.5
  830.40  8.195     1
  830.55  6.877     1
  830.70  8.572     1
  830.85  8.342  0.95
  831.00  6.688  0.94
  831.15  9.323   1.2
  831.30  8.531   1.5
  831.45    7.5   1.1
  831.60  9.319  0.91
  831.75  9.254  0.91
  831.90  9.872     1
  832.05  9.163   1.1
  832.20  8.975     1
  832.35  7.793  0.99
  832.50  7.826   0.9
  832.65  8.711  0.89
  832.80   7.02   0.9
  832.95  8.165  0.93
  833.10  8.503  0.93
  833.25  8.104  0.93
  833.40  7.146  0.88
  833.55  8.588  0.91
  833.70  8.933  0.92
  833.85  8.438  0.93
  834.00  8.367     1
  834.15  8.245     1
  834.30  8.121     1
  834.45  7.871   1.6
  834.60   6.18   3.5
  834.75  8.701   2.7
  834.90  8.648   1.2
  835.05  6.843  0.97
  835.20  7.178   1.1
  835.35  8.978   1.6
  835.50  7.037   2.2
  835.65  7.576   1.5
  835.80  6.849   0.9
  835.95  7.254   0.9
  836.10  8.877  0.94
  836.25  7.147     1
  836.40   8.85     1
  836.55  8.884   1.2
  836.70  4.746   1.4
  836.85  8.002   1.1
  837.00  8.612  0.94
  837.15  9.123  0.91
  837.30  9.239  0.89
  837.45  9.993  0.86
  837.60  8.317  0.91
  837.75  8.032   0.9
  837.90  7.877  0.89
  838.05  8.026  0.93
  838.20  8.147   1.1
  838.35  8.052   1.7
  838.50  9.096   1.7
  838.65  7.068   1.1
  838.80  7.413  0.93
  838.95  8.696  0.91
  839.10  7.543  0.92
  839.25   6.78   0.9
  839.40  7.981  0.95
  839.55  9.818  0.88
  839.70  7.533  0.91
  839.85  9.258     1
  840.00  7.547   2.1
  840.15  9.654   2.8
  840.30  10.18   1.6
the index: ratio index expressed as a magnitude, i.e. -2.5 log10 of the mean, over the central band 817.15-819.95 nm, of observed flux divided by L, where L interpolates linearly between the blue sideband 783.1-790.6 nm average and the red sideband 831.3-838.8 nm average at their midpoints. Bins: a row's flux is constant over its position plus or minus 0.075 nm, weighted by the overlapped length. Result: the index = 0.04 mag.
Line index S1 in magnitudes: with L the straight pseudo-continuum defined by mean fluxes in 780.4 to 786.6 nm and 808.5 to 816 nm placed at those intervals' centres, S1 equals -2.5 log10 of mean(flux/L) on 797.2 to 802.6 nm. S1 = -0.08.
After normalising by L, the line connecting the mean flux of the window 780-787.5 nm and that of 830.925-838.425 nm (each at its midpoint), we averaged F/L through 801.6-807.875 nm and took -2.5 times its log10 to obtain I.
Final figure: -0.085 mag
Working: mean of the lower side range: 7.88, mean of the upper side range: 8.15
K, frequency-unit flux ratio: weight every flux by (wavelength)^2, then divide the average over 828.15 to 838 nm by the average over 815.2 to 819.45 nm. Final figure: 1.08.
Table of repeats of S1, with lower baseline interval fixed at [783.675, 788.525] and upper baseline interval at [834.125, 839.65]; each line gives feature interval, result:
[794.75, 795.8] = -0.08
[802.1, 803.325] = -0.09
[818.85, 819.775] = -0.06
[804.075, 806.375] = -0.13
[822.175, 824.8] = 0.03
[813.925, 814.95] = -0.09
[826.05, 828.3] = -0.02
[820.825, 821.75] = 0.05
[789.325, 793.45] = -0.11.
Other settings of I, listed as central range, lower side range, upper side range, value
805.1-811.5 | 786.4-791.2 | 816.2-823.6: -0.05 mag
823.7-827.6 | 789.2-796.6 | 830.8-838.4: 0.10 mag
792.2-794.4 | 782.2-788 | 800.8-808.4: -0.10 mag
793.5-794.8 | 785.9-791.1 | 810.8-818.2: -0.08 mag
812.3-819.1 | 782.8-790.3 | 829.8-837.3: 0.03 mag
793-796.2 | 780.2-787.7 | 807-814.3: -0.12 mag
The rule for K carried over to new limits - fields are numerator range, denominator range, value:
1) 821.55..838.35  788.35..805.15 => 1.00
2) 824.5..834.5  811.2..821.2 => 1.05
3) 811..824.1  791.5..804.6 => 0.97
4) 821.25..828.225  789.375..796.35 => 0.97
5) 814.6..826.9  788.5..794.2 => 0.95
